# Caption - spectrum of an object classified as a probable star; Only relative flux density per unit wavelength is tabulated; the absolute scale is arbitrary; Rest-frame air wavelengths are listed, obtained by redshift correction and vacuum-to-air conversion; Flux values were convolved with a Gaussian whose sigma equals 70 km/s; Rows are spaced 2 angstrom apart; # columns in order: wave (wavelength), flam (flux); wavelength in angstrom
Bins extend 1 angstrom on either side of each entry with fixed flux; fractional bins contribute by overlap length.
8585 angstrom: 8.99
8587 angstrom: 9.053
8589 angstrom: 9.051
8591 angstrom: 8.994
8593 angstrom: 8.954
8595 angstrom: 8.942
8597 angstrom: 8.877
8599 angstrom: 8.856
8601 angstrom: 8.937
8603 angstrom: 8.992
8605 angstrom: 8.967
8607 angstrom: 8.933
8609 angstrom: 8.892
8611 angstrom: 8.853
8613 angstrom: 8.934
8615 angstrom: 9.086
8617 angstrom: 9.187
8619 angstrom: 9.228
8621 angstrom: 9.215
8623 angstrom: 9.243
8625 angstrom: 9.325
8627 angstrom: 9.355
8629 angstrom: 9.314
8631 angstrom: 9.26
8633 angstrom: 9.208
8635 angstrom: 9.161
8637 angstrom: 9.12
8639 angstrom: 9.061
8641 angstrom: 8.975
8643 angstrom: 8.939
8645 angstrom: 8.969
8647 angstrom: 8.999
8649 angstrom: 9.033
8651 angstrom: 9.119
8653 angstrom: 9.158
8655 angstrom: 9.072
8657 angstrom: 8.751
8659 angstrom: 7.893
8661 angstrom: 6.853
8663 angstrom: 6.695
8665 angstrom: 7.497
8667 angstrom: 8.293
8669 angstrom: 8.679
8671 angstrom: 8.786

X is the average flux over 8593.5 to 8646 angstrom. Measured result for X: 9.07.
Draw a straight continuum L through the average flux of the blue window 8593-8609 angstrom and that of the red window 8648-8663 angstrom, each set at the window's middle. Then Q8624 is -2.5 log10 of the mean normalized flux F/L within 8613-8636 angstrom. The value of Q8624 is -0.062 mag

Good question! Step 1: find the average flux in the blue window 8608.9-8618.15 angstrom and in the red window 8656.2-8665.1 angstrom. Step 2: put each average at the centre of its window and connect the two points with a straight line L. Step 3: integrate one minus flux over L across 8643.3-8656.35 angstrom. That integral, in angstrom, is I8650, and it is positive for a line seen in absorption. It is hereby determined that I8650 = -2.0 angstrom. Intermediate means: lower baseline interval 9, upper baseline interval 7.51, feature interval 9.04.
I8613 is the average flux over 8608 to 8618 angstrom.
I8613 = 8.99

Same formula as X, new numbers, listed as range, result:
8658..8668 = 7.45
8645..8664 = 8.43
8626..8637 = 9.25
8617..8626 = 9.25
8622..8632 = 9.3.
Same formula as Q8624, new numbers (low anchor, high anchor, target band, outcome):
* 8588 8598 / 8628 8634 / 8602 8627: 0.01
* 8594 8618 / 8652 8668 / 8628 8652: -0.09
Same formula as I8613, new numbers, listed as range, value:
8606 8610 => 8.91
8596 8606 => 8.93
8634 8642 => 9.08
